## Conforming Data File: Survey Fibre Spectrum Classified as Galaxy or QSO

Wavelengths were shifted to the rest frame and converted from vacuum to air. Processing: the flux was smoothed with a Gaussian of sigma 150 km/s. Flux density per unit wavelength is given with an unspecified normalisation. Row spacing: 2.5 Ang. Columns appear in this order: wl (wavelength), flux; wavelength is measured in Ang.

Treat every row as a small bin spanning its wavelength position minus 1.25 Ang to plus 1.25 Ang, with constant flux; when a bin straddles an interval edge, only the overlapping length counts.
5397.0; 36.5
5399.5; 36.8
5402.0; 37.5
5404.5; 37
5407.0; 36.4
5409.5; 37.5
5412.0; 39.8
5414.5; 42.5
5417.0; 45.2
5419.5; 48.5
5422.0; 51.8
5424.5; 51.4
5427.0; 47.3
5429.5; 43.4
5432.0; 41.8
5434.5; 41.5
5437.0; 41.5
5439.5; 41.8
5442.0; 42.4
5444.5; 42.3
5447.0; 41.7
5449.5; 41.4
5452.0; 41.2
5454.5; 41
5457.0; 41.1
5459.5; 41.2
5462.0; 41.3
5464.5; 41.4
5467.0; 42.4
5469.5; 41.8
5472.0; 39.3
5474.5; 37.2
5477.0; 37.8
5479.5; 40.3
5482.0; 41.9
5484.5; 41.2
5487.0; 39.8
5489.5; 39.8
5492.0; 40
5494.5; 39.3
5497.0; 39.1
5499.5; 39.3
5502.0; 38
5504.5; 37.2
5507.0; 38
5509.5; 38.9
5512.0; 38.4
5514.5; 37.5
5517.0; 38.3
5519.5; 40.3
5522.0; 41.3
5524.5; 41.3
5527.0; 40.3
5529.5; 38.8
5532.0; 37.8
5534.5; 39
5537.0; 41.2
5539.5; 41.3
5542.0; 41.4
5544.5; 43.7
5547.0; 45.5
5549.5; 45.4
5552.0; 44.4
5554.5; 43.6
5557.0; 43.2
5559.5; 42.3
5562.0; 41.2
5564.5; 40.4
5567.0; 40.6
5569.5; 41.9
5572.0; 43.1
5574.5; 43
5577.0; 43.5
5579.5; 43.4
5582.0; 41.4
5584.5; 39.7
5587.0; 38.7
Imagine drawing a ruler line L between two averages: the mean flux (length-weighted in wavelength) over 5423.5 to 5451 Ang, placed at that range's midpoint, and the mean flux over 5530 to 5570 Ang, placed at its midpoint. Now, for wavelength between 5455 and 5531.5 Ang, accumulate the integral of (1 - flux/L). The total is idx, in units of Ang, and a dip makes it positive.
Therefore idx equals 5.2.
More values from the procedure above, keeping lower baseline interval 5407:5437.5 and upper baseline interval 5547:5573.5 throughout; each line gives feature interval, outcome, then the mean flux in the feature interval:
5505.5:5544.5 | 3.07 Ang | 39.7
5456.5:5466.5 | 0.54 Ang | 41.3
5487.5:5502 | 1.34 Ang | 39.4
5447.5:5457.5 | 0.59 Ang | 41.2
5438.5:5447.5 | 0.37 Ang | 42.1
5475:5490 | 1.21 Ang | 40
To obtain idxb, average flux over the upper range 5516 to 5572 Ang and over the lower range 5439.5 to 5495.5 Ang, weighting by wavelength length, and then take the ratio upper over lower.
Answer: 1.02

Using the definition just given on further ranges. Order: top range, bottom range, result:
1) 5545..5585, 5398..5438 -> 1.01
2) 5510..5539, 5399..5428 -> 0.92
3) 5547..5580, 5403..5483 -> 1.02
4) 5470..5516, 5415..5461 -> 0.90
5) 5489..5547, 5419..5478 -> 0.93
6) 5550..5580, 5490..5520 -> 1.10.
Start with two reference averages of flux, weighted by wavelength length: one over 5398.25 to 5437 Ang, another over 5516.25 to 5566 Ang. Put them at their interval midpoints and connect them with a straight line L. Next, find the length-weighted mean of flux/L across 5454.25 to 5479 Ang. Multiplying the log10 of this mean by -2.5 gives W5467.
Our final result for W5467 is 0.05 mag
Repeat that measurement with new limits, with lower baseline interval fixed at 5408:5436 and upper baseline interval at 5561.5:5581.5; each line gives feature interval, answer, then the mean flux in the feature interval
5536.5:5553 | -0.02 mag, 43.3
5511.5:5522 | 0.11 mag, 39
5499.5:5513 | 0.13 mag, 38.2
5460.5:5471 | 0.05 mag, 41.7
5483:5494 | 0.09 mag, 40.2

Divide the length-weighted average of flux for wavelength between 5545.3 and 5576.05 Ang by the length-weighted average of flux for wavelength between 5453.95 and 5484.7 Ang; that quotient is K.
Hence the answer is 1.06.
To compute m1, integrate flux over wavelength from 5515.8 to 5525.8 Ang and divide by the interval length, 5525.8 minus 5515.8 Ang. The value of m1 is 40.3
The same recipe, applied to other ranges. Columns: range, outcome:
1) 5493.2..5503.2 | 38.9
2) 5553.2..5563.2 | 42.6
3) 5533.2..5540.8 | 40.5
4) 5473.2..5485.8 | 39.7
